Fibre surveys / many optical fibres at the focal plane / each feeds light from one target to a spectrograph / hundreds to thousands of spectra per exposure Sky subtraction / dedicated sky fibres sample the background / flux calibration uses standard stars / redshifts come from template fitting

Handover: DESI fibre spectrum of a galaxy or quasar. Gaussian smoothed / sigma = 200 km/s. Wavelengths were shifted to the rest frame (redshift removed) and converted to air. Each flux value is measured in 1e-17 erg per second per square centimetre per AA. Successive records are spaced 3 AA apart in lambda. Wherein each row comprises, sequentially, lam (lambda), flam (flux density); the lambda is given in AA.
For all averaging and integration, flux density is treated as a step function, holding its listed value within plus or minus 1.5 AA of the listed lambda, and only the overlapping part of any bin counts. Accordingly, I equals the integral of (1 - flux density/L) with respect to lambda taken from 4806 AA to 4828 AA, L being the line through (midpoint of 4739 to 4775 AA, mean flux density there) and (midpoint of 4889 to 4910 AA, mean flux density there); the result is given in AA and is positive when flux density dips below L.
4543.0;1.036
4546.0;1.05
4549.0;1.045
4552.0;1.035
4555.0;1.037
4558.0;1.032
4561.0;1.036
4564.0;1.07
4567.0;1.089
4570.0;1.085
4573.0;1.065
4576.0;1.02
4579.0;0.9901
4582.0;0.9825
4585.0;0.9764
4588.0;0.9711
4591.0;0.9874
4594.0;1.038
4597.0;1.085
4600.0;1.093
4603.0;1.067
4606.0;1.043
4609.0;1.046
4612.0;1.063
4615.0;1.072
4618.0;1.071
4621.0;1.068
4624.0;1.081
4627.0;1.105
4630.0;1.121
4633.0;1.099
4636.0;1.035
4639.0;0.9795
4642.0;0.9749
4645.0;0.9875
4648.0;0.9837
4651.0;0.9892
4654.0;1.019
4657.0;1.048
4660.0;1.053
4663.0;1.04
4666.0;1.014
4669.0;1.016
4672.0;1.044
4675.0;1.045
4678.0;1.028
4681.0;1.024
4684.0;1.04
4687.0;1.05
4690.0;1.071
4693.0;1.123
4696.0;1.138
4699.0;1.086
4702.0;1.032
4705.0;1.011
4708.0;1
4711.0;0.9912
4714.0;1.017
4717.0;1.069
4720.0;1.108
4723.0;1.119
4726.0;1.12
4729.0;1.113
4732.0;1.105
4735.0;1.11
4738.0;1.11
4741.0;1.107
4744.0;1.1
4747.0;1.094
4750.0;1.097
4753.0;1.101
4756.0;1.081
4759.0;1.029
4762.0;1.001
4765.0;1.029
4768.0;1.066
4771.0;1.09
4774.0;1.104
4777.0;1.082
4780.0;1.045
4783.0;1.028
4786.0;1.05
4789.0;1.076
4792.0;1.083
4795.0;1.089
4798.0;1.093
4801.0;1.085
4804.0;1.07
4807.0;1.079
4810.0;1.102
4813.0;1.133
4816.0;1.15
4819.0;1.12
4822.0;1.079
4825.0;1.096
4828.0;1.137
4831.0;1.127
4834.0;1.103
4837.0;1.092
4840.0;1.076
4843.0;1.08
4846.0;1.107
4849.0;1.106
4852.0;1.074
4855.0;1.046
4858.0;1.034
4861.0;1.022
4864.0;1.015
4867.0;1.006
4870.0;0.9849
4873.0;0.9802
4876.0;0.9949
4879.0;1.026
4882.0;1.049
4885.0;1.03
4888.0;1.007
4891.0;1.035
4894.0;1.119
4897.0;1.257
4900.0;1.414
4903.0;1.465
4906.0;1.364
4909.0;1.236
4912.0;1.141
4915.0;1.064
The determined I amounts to 0.8 AA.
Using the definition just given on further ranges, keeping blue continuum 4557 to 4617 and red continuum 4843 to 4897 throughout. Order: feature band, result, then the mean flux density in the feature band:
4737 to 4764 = -0.9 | 1.08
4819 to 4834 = -0.9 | 1.11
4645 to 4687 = 0.6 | 1.03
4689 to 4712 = -0.3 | 1.06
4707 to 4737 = -1.0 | 1.08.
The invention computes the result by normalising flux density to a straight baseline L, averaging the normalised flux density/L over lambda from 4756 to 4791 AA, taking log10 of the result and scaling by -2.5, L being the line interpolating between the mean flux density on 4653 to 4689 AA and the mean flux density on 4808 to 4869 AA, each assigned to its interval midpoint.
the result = 0.01 mag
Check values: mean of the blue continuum 1.04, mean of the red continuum 1.08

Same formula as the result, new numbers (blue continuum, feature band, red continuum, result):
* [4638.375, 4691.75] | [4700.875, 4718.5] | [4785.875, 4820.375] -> 0.029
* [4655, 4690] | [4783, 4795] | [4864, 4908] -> 0.017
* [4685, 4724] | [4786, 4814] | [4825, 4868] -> -0.017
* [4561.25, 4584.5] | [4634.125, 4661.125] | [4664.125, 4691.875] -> 0.032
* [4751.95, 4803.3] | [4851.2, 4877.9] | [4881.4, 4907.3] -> 0.147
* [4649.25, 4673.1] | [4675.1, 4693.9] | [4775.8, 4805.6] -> -0.019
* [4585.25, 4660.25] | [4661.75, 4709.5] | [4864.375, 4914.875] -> 0.015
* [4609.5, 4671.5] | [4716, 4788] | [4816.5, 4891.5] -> -0.032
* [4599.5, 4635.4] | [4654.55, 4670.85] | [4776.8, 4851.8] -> 0.047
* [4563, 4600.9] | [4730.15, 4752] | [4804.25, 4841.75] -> -0.022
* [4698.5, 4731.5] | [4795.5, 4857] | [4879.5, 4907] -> 0.039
